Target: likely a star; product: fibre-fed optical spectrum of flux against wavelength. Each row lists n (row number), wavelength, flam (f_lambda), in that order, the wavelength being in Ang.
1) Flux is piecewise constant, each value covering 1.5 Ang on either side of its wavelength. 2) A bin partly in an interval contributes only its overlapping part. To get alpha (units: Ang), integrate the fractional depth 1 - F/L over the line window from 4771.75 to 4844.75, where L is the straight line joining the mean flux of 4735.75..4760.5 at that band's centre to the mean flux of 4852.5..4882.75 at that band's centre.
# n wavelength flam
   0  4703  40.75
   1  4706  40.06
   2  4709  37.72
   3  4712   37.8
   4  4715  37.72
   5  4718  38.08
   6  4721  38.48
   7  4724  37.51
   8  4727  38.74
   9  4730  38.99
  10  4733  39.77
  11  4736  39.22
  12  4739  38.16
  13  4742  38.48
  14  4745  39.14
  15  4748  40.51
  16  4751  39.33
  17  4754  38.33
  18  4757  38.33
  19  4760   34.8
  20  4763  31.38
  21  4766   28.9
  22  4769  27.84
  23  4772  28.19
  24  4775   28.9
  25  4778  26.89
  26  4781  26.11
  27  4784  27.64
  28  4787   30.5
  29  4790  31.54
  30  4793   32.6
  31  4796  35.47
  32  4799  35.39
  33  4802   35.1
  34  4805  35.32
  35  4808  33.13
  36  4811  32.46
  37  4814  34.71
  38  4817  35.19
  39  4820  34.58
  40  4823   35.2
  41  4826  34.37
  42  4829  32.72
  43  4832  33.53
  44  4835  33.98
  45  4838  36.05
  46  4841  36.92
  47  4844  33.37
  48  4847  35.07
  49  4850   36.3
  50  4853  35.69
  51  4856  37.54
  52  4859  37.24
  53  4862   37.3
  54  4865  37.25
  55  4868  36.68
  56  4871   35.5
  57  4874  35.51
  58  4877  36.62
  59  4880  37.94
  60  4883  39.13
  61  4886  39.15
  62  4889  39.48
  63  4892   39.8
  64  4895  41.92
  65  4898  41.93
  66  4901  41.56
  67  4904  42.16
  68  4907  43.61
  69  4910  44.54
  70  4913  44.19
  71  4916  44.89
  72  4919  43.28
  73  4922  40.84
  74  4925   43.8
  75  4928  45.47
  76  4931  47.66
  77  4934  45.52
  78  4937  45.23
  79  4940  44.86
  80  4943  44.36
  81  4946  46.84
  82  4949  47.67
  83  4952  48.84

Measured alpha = 9.4 Ang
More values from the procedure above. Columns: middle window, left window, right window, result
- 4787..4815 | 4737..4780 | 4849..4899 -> 1.41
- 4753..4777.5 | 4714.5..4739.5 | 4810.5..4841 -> 3.49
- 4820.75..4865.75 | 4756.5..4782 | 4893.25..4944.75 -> 1.65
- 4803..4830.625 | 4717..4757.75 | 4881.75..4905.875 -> 3.87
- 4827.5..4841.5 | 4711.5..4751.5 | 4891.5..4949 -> 2.40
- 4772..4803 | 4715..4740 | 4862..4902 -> 6.24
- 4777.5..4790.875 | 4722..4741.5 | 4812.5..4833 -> 2.83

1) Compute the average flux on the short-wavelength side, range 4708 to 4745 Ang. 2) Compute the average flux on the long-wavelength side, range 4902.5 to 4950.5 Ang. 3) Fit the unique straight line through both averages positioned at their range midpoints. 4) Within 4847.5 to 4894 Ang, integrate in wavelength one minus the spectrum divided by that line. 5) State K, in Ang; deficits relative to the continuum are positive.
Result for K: 6.0 Ang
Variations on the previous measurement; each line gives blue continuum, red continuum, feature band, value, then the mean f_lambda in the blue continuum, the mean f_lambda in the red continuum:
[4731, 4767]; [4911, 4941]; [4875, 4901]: 2.1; 37.3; 44.6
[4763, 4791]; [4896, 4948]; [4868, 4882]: 0.9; 28.6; 44.2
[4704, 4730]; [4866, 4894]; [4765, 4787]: 5.9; 38.4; 37.8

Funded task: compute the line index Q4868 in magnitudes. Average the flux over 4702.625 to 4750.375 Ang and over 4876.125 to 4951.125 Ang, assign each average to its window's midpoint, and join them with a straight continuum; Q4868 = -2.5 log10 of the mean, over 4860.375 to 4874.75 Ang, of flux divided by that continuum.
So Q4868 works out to 0.15 mag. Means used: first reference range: 38.8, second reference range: 43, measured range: 36.5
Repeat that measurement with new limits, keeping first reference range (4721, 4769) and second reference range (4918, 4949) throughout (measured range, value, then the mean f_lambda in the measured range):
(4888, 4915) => 0.04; 42.2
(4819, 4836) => 0.19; 34.1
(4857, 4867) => 0.13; 37.2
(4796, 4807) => 0.13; 35.2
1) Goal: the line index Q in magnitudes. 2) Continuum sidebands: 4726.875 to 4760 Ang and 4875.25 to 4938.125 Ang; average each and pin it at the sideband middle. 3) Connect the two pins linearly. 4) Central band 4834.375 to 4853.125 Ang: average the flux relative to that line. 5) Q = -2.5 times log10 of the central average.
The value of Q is 0.159 mag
